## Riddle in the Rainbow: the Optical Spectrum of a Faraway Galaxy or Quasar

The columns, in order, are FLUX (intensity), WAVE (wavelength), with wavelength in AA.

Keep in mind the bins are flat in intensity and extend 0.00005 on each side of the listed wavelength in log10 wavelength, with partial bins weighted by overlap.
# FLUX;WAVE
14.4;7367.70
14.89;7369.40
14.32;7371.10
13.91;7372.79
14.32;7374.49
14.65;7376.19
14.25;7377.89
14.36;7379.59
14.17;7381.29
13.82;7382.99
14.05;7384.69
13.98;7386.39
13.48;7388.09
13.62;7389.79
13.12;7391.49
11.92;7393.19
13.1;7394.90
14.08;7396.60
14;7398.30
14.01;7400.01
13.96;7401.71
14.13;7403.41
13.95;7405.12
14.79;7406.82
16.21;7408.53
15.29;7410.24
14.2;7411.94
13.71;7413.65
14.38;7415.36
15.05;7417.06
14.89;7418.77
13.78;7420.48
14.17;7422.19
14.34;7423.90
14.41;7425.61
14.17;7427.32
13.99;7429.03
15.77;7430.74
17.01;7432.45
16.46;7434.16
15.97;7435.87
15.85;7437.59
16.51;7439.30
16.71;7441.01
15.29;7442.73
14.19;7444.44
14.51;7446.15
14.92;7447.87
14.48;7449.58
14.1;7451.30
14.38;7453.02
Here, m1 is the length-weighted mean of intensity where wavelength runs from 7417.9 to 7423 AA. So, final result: 14.3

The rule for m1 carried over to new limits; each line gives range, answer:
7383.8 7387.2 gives 14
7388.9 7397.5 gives 13.2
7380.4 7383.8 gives 14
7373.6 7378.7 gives 14.4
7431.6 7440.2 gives 16.4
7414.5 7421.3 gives 14.5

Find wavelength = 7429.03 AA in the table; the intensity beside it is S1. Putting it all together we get 13.99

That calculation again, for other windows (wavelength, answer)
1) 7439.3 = 16.51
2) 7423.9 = 14.34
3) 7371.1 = 14.32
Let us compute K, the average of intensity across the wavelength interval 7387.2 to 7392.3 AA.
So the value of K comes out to 13.4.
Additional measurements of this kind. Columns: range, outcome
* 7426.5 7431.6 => 14.7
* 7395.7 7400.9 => 14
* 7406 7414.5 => 14.8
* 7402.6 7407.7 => 14.3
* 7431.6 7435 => 16.7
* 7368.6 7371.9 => 14.6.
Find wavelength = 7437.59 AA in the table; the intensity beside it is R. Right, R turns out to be 15.85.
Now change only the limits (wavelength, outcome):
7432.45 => 17.01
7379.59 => 14.36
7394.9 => 13.1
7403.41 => 14.13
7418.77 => 14.89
